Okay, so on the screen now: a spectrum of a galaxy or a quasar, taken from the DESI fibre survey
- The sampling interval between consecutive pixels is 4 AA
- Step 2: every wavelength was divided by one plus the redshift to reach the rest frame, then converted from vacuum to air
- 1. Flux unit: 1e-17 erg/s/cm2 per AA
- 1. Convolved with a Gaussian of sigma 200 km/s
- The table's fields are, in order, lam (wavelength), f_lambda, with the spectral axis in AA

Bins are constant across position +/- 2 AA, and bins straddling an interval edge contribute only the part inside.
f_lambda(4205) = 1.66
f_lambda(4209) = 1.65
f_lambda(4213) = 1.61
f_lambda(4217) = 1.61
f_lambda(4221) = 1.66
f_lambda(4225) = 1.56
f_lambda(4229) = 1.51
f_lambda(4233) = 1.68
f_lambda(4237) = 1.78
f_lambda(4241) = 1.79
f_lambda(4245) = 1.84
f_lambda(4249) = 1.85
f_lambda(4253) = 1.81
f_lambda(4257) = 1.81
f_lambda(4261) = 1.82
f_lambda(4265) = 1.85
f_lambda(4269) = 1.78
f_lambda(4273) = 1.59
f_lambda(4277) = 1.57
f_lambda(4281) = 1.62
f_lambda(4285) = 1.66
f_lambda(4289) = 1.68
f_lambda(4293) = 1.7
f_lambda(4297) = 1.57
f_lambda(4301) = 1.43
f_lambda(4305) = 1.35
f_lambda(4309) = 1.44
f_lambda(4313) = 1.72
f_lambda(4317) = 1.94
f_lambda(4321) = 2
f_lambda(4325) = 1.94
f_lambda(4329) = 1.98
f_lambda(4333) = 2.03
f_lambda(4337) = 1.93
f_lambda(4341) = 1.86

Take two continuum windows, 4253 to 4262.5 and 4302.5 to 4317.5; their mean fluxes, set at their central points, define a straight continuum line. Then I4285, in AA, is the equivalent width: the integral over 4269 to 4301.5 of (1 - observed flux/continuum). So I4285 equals 1.3 AA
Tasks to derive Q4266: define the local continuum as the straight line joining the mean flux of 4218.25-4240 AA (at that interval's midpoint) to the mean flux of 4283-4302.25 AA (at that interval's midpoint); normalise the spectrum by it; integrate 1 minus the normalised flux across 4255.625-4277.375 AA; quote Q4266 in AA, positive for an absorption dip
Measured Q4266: -1.6 AA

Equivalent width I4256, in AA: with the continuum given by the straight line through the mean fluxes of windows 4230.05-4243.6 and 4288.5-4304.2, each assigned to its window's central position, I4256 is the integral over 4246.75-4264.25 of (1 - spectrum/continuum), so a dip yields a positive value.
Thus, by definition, -1.5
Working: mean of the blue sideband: 1.74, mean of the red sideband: 1.57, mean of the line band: 1.82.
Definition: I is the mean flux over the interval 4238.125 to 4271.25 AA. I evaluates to 1.82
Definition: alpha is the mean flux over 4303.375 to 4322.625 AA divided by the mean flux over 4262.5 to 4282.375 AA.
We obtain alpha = 1.0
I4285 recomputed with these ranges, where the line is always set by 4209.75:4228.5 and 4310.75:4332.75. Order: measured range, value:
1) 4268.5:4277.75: 0.7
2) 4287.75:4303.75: 2.3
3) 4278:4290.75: 1.1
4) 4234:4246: -0.9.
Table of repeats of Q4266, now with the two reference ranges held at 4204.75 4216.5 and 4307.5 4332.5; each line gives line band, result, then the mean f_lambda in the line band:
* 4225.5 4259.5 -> -1.0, 1.75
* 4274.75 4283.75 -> 0.9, 1.6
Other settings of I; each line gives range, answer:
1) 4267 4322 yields 1.64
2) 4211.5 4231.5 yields 1.59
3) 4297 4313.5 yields 1.47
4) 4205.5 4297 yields 1.7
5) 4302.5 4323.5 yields 1.69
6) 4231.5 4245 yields 1.77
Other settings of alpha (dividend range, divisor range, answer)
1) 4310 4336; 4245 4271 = 1.05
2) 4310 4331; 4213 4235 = 1.18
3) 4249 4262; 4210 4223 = 1.12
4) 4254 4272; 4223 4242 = 1.09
